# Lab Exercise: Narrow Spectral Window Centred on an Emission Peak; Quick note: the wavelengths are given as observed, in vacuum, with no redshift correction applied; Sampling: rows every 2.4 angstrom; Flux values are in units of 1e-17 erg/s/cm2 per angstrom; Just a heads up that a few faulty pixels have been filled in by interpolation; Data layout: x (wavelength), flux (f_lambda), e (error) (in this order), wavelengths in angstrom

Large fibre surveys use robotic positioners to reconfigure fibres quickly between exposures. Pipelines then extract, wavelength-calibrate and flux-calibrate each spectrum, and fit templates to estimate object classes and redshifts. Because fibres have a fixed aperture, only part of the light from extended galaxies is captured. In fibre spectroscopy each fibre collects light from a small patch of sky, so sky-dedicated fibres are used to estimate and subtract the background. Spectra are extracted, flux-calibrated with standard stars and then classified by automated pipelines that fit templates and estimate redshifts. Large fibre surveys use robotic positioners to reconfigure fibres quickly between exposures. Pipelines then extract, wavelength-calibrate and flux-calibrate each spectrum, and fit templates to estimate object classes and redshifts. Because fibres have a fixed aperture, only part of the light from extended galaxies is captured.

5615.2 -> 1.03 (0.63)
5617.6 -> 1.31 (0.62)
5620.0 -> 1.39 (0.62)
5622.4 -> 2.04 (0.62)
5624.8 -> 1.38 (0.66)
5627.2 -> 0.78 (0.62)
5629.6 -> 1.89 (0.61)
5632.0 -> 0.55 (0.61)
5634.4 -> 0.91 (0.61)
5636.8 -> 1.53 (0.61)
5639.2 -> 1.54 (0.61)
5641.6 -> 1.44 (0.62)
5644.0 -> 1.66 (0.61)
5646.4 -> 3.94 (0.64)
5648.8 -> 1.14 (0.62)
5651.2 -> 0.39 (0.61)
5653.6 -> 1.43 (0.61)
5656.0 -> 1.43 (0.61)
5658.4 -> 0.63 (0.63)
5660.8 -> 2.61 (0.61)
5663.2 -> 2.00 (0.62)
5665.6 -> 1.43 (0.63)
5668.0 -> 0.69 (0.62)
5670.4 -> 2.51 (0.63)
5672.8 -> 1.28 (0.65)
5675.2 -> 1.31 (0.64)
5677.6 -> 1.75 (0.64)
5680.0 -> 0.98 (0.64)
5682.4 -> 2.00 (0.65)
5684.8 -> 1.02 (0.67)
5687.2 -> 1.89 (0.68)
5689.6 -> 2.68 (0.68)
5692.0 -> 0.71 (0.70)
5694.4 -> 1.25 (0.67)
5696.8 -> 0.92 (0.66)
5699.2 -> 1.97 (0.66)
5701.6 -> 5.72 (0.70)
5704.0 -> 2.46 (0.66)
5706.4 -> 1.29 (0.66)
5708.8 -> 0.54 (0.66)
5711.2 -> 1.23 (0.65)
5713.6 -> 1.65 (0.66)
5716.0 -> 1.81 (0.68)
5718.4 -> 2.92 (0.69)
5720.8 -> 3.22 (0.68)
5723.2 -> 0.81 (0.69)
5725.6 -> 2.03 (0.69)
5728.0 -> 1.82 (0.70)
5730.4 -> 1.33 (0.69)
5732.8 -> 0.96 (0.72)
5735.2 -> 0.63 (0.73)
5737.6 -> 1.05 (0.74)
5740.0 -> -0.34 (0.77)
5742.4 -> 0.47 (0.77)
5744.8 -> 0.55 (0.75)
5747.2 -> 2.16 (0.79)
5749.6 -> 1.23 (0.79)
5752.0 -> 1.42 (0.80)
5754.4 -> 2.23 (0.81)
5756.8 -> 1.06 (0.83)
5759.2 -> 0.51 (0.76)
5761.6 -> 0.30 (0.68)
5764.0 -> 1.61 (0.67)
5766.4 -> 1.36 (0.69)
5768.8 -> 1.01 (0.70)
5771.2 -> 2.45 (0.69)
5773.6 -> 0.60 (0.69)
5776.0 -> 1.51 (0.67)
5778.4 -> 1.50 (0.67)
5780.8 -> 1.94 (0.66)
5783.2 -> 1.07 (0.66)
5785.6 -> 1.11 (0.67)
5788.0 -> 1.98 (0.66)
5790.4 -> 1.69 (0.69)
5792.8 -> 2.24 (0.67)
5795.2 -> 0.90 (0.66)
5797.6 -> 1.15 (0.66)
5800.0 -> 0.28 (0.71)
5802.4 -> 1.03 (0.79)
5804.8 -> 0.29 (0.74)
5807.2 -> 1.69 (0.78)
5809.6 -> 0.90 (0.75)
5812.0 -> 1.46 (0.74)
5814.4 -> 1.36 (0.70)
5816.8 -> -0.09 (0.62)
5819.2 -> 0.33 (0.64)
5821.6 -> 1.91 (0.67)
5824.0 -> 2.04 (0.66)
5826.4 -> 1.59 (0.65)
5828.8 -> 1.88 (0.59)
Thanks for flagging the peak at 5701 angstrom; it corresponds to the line [O III]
